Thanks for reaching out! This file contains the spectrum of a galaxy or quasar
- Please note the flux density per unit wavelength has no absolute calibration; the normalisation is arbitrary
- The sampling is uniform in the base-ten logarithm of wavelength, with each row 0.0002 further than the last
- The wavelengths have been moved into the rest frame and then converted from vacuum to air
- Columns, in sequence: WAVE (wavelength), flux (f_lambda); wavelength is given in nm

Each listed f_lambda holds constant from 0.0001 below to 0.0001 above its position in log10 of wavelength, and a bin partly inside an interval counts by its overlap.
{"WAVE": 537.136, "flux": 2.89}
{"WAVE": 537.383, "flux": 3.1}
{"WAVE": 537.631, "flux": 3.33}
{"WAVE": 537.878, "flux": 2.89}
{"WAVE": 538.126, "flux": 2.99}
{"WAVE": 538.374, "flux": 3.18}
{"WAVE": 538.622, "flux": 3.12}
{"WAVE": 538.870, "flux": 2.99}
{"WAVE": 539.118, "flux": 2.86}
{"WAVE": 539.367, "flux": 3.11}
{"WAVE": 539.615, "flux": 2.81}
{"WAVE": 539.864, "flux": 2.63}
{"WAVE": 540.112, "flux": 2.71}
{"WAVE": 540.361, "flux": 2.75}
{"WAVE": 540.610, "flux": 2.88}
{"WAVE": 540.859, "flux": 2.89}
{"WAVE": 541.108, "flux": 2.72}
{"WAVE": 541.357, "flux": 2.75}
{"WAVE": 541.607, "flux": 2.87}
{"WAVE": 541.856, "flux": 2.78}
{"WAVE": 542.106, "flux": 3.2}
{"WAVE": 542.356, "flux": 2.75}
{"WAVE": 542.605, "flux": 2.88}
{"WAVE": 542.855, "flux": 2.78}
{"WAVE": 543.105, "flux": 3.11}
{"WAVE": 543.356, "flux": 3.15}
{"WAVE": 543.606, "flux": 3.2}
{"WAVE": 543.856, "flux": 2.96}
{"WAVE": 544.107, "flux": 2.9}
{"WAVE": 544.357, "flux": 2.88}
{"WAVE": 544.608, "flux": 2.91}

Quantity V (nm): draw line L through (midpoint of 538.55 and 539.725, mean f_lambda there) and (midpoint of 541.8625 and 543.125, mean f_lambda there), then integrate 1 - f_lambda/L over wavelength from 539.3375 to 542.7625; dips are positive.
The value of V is 0.129 nm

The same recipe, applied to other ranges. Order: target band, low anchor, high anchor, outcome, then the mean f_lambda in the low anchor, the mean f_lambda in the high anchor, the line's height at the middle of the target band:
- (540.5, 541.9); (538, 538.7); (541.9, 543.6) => 0.10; 3.09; 2.98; 3.02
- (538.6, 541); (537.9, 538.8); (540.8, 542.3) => 0.09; 3.07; 2.86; 2.97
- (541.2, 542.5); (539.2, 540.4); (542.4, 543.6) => 0.02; 2.81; 2.99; 2.92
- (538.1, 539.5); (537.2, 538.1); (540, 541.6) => -0.03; 3.08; 2.79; 2.97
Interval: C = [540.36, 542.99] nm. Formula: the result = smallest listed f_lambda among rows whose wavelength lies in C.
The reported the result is 2.72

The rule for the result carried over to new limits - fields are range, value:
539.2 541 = 2.63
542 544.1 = 2.75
